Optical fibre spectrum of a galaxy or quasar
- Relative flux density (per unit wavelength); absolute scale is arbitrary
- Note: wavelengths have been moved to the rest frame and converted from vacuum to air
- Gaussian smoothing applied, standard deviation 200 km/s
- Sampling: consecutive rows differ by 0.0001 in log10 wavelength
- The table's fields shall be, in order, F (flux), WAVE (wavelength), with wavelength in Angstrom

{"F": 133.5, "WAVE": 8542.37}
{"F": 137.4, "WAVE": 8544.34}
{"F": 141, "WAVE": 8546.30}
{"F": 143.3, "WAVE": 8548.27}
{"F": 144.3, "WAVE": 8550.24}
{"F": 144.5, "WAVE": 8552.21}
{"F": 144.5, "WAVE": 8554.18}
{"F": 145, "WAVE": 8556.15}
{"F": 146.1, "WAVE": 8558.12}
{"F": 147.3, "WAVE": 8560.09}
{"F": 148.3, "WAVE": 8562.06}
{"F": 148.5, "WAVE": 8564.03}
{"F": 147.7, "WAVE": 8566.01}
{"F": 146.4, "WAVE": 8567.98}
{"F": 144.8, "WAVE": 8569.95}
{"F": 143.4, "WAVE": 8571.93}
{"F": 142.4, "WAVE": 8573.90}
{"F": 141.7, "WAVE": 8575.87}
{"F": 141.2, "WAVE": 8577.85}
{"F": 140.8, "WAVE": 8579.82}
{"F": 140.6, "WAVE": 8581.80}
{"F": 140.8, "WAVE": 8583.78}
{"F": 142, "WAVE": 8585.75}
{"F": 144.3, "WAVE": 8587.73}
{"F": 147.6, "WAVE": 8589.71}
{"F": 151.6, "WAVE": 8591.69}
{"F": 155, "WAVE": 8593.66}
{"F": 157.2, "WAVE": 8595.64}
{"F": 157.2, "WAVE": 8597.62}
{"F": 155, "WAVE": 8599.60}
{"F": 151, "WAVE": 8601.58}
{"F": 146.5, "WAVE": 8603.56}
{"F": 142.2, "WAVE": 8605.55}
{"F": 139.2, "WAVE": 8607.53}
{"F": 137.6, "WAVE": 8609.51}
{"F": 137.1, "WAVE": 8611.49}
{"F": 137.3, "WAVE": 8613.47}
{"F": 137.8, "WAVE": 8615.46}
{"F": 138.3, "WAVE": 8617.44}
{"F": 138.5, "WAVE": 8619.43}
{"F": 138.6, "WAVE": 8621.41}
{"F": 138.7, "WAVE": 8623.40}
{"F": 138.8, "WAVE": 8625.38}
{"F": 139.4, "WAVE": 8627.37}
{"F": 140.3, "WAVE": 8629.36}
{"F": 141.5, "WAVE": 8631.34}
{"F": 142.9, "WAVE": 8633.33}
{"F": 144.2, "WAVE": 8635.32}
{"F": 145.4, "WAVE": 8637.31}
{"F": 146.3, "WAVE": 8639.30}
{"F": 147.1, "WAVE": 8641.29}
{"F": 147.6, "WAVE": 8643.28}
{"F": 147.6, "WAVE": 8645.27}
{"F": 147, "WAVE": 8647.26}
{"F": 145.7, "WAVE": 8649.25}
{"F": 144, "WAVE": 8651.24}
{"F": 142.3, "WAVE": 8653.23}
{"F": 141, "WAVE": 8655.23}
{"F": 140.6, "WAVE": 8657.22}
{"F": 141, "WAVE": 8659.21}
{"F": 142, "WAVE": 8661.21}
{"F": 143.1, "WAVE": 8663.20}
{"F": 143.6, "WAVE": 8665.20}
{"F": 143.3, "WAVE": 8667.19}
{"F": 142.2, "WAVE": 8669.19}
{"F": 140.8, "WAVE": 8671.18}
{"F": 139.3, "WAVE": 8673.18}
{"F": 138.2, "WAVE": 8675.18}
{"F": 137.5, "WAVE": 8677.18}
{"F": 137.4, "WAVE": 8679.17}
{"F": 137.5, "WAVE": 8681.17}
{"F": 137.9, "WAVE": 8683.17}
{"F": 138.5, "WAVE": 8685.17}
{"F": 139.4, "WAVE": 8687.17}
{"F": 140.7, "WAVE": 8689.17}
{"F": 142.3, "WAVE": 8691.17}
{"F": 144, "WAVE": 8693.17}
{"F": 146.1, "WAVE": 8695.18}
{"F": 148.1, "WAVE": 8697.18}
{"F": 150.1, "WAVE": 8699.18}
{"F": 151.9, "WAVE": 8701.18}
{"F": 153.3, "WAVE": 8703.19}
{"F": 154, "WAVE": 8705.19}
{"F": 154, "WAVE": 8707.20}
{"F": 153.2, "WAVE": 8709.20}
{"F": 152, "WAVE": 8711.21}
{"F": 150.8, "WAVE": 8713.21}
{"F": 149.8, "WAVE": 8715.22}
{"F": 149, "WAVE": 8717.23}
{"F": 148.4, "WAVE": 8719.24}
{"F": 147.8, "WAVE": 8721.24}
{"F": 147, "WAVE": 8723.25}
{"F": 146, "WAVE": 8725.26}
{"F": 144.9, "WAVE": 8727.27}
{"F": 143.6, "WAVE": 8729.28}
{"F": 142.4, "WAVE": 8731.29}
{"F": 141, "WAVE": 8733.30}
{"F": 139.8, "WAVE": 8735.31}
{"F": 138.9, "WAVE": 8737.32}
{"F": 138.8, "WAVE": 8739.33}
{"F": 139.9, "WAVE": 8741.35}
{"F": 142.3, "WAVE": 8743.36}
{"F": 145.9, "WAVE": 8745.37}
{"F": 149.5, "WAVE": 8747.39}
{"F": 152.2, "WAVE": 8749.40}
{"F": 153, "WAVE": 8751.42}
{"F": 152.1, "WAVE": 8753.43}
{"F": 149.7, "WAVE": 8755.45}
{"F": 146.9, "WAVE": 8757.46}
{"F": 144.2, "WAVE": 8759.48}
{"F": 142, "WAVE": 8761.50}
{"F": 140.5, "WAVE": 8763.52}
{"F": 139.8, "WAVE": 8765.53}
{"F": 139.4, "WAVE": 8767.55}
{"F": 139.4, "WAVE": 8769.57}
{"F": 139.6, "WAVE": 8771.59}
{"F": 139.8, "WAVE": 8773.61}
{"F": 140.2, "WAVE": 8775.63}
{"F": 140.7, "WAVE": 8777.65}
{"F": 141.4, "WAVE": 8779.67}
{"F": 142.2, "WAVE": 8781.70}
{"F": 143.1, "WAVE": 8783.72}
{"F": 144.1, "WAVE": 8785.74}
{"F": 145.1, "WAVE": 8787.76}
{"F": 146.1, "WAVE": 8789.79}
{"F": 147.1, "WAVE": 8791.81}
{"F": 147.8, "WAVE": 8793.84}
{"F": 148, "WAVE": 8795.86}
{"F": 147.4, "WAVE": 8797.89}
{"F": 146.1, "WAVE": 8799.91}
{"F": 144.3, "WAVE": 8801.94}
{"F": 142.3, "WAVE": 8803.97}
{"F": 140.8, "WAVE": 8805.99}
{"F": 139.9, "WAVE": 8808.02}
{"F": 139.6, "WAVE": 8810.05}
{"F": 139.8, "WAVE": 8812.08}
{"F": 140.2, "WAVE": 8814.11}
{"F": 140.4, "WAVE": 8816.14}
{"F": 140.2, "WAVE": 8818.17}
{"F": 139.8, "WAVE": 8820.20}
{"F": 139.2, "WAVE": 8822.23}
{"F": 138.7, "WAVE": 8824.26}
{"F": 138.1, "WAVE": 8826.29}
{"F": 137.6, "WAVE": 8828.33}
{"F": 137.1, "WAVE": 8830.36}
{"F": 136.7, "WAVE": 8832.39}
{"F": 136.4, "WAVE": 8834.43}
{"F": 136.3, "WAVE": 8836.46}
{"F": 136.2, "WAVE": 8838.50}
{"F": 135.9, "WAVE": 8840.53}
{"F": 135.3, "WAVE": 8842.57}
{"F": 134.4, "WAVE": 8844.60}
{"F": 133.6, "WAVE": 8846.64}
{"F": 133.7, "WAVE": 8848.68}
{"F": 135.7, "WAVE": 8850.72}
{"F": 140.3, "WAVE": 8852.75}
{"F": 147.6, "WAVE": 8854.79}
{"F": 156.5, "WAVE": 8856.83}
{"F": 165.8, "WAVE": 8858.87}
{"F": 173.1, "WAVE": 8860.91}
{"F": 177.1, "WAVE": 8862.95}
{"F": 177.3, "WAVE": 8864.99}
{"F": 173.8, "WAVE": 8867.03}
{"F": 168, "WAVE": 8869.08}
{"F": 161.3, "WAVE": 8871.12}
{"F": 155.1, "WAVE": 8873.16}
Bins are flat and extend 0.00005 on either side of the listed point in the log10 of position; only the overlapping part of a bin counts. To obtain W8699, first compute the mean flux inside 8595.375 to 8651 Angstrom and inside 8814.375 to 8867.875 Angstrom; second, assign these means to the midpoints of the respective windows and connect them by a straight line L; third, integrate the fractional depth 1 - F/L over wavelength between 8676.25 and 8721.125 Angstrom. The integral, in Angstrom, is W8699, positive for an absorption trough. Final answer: -0.7 Angstrom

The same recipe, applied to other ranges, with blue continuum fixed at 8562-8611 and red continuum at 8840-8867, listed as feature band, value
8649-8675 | 0.9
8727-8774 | 1.7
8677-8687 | 0.7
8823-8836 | 1.1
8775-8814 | 1.7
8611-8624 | 0.8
